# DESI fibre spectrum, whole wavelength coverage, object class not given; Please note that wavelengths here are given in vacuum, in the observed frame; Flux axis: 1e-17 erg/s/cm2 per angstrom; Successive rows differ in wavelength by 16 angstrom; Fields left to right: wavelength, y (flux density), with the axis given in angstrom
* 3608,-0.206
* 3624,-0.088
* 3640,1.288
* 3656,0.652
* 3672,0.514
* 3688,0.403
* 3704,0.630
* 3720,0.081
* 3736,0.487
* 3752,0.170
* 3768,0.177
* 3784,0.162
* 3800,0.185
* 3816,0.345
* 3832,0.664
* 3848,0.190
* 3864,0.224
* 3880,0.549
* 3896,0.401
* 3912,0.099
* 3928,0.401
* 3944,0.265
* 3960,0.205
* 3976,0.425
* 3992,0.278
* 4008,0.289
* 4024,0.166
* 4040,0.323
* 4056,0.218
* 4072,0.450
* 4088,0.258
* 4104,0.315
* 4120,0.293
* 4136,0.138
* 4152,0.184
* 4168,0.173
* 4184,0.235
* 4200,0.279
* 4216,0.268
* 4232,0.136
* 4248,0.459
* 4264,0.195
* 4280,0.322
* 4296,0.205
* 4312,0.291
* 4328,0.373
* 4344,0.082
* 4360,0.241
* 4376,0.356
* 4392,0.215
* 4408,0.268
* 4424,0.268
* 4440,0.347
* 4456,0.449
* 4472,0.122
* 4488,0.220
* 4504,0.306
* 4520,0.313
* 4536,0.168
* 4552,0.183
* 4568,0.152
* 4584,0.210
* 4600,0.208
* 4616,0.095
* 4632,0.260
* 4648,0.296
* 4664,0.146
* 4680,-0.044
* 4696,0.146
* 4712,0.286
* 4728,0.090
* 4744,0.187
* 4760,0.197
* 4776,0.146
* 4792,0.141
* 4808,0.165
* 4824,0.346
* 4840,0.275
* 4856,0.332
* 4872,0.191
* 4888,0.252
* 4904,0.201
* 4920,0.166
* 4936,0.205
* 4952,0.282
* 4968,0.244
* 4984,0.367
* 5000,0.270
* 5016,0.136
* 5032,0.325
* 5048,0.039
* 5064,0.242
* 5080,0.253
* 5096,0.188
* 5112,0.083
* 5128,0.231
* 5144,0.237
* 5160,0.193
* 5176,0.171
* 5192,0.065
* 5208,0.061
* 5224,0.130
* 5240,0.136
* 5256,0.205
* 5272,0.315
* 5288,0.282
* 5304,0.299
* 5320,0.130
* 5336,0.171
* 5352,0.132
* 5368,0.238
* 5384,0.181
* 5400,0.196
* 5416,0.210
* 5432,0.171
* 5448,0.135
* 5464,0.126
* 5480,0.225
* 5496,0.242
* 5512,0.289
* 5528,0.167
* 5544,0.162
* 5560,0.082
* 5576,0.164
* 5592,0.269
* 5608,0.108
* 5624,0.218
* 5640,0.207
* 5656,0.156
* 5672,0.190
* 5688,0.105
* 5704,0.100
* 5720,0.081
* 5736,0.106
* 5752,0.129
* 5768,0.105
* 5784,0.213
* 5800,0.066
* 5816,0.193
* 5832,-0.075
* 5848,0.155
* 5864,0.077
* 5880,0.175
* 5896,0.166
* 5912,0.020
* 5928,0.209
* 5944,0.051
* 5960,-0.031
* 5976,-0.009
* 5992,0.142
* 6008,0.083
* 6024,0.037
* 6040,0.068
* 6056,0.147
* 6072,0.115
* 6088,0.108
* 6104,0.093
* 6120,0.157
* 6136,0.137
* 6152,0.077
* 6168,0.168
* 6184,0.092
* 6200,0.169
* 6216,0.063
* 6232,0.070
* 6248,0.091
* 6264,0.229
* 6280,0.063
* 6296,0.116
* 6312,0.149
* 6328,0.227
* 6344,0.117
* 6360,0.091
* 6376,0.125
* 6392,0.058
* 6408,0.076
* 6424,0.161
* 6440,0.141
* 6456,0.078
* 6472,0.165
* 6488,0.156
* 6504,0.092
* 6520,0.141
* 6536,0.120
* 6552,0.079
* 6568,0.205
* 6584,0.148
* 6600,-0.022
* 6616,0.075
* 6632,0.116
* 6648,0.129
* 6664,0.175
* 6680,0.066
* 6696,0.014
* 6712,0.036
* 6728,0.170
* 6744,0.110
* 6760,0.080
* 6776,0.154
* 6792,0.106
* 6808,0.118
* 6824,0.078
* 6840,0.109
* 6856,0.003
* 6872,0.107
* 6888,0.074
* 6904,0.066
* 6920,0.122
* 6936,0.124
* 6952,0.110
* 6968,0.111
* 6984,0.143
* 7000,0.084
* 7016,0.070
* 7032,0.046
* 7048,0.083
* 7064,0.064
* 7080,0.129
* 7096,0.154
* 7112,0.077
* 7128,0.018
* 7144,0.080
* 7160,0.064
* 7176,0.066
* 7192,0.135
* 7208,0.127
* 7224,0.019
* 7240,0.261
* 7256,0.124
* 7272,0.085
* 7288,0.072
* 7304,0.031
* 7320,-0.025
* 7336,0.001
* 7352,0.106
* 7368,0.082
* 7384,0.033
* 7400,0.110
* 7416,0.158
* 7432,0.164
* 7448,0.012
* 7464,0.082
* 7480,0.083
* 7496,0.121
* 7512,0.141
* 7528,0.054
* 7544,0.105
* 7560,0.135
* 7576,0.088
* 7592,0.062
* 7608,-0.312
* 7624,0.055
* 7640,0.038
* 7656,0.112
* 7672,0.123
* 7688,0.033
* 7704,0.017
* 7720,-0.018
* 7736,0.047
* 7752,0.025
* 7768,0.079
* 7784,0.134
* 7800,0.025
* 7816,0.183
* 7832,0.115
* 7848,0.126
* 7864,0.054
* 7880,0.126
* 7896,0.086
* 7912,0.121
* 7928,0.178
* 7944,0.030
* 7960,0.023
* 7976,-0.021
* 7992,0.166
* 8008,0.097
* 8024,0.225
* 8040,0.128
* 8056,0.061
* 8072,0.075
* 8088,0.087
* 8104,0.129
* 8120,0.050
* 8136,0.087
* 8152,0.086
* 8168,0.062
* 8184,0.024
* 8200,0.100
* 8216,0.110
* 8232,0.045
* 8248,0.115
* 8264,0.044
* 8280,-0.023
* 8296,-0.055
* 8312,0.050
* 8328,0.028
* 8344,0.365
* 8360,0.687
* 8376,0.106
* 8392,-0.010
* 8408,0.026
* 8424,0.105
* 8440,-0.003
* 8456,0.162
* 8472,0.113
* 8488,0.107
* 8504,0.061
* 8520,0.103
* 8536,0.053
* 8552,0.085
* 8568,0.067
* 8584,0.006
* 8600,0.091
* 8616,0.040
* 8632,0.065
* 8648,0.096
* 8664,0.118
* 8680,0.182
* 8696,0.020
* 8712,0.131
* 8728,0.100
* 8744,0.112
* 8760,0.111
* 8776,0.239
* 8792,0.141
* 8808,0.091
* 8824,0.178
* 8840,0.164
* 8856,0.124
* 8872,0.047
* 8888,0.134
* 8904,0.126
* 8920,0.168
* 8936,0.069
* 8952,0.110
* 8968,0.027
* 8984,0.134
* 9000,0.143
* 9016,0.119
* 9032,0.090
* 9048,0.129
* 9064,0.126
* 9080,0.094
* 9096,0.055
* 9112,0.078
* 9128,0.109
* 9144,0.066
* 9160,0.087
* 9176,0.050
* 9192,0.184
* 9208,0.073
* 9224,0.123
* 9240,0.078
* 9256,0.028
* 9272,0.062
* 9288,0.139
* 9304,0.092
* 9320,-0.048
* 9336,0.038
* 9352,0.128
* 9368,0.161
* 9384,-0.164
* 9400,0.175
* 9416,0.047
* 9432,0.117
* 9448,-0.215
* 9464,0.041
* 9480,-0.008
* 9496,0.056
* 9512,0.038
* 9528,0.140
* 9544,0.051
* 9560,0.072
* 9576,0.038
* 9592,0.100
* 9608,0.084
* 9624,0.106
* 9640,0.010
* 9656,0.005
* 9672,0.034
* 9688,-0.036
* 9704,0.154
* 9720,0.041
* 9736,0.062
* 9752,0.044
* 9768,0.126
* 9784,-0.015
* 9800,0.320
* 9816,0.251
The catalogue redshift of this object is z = 1.241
